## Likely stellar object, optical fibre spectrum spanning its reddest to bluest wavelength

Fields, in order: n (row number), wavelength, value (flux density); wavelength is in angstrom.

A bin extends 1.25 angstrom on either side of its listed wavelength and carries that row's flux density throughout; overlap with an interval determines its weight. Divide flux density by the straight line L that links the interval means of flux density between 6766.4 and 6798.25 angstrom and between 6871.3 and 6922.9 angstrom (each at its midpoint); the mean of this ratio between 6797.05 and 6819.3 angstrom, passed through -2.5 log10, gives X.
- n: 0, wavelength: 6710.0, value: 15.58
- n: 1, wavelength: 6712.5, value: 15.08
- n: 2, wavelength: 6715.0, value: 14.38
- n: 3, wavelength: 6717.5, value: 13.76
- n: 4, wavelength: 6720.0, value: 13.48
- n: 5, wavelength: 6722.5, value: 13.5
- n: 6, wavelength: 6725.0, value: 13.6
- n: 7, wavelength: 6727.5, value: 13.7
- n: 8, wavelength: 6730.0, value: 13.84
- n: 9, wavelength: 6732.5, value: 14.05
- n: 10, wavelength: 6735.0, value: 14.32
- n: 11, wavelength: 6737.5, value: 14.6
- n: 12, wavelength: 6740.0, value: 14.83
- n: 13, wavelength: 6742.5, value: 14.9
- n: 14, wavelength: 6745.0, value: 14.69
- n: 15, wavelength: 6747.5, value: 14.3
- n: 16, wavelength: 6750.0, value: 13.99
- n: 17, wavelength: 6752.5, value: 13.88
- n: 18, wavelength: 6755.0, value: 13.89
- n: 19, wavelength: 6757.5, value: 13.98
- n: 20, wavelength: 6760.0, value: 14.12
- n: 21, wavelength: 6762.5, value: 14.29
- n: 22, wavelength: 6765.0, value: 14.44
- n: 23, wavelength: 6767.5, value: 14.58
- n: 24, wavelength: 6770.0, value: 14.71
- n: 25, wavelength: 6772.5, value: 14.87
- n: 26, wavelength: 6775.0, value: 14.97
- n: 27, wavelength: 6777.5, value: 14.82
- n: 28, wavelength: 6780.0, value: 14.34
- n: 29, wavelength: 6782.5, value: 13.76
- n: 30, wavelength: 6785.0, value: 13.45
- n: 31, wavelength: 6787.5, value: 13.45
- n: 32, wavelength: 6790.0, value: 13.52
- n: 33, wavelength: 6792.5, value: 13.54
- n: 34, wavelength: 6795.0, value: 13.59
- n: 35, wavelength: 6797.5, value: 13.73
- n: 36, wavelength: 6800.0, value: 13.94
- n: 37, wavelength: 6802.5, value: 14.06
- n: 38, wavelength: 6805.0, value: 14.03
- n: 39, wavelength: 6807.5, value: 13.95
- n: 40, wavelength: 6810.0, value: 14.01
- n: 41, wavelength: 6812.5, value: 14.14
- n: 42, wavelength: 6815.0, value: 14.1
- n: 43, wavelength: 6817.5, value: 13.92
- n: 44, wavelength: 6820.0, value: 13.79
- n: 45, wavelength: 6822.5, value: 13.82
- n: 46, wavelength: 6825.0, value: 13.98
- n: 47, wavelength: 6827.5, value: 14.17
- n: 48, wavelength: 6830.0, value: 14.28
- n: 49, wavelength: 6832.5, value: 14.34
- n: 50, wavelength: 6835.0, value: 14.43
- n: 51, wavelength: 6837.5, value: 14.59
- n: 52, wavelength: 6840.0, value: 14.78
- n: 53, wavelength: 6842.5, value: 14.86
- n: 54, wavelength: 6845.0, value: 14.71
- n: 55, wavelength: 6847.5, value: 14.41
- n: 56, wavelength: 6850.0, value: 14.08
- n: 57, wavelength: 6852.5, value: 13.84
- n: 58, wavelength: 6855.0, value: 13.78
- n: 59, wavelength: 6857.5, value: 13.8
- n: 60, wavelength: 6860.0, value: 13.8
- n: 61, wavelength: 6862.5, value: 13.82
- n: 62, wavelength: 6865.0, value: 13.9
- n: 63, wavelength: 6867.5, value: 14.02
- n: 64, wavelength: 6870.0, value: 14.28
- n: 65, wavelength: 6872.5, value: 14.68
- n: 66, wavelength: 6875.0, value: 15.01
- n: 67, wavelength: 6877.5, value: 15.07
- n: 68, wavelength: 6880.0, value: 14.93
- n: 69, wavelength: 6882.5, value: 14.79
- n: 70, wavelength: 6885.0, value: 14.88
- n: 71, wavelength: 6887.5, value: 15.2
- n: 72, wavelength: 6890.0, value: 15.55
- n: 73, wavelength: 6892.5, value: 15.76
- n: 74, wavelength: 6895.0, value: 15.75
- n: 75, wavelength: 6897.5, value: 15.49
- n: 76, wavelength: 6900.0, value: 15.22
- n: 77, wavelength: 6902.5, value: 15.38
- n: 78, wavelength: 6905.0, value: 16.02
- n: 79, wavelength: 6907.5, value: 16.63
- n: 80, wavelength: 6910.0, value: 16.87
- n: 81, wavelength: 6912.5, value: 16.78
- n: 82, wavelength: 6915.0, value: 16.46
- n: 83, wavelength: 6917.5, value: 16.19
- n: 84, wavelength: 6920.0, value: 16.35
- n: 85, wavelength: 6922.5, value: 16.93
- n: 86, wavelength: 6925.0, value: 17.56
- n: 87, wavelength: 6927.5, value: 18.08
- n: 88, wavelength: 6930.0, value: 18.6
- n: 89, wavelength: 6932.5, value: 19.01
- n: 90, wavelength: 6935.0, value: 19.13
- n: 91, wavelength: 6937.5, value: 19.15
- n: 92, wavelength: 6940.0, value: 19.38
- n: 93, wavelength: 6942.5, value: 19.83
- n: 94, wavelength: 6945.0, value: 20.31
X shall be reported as 0.036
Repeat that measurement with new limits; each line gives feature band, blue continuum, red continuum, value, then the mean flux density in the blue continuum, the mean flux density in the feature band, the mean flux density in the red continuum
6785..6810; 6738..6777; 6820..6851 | 0.05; 14.4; 13.8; 14.3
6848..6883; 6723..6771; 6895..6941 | 0.14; 14.2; 14.3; 17.1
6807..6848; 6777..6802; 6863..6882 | -0.01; 13.8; 14.3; 14.5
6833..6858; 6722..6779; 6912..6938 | 0.13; 14.3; 14.3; 17.6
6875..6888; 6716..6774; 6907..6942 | 0.13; 14.2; 15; 17.7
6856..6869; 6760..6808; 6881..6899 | 0.09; 14.1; 13.9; 15.3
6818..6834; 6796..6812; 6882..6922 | 0.02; 14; 14.1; 15.9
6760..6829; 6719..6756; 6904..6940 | 0.08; 14.1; 14.1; 17.5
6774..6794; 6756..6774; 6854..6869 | 0.03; 14.4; 14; 13.9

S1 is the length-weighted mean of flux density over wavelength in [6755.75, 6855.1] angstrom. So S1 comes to 14.2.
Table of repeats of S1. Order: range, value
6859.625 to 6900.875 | 14.9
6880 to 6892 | 15.1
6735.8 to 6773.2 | 14.4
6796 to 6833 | 14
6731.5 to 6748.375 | 14.5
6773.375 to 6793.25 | 14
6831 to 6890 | 14.5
